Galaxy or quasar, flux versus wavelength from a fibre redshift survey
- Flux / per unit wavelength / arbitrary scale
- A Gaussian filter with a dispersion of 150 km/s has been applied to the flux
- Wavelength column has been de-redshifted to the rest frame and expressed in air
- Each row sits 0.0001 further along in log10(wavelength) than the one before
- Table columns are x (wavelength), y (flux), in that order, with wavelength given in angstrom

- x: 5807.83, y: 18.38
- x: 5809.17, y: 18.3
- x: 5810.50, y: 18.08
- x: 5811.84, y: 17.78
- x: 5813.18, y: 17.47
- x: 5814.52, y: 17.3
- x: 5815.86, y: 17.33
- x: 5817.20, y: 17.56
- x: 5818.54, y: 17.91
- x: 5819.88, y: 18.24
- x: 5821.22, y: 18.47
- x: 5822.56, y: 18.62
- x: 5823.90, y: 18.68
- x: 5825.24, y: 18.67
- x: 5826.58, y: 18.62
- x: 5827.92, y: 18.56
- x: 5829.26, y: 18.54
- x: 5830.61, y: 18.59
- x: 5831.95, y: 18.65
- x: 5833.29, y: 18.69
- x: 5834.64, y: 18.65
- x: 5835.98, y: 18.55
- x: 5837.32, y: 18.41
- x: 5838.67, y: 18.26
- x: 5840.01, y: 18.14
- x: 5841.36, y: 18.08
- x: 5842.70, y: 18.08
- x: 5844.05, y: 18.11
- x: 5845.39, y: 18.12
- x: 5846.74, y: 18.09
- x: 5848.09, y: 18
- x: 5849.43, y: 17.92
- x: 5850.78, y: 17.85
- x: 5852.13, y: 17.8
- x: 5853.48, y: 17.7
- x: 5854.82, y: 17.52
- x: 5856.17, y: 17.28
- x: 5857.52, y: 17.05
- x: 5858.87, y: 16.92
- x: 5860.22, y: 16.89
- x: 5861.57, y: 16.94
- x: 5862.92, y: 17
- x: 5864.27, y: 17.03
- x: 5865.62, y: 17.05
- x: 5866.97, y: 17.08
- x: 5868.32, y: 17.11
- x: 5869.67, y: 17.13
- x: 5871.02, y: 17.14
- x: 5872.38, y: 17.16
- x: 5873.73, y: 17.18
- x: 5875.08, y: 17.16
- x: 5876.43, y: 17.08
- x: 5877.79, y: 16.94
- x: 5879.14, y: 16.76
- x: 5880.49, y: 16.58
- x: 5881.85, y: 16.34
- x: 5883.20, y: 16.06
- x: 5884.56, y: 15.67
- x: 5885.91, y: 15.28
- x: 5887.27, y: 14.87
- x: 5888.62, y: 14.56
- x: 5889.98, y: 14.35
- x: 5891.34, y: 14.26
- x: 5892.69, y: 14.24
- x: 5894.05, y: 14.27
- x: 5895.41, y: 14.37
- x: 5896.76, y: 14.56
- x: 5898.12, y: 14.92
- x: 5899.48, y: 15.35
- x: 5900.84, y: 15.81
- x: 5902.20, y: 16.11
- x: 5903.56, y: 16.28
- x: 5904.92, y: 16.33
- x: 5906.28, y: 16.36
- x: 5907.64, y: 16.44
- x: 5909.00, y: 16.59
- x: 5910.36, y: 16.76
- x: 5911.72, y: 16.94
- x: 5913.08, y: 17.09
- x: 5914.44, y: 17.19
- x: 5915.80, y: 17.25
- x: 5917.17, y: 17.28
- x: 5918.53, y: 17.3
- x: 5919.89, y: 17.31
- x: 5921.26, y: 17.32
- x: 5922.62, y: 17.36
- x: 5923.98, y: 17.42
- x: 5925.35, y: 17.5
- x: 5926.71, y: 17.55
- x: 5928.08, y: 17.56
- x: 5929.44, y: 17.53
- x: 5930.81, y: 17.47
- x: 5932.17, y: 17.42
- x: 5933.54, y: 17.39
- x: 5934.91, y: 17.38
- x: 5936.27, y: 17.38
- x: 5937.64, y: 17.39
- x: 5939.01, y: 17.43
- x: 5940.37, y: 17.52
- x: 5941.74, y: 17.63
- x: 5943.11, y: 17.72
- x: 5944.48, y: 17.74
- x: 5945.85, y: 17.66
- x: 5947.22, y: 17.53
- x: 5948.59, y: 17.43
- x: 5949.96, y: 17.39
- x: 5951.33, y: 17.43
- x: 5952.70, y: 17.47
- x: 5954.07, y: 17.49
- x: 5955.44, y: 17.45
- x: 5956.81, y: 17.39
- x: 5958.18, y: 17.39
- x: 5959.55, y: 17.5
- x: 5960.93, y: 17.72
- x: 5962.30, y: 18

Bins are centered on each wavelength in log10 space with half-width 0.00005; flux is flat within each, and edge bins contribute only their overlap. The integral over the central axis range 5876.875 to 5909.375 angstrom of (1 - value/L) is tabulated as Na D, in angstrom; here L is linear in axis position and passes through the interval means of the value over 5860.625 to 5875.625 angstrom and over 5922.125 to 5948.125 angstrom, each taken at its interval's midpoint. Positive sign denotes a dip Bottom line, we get 3.2 angstrom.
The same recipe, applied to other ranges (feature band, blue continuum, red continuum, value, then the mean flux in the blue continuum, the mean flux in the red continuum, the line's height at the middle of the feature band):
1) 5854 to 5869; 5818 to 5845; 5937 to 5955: 0.9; 18.4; 17.5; 18.2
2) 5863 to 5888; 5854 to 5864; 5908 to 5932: 0.7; 17.1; 17.3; 17.1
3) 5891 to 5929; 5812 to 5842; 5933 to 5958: 2.9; 18.3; 17.5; 17.7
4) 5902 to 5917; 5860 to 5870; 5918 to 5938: 0.5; 17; 17.4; 17.3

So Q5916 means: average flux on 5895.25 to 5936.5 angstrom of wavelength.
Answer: 16.8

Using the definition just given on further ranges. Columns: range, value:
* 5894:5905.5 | 15.4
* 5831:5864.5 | 17.8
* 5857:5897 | 16.2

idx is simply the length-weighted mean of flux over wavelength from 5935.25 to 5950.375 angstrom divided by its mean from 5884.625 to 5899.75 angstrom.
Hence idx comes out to 1.20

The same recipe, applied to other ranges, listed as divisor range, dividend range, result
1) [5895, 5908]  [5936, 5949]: 1.12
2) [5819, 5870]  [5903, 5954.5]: 0.96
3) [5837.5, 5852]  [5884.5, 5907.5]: 0.84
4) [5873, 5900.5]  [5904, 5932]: 1.10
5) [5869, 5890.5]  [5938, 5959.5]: 1.08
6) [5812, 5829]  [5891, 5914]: 0.87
